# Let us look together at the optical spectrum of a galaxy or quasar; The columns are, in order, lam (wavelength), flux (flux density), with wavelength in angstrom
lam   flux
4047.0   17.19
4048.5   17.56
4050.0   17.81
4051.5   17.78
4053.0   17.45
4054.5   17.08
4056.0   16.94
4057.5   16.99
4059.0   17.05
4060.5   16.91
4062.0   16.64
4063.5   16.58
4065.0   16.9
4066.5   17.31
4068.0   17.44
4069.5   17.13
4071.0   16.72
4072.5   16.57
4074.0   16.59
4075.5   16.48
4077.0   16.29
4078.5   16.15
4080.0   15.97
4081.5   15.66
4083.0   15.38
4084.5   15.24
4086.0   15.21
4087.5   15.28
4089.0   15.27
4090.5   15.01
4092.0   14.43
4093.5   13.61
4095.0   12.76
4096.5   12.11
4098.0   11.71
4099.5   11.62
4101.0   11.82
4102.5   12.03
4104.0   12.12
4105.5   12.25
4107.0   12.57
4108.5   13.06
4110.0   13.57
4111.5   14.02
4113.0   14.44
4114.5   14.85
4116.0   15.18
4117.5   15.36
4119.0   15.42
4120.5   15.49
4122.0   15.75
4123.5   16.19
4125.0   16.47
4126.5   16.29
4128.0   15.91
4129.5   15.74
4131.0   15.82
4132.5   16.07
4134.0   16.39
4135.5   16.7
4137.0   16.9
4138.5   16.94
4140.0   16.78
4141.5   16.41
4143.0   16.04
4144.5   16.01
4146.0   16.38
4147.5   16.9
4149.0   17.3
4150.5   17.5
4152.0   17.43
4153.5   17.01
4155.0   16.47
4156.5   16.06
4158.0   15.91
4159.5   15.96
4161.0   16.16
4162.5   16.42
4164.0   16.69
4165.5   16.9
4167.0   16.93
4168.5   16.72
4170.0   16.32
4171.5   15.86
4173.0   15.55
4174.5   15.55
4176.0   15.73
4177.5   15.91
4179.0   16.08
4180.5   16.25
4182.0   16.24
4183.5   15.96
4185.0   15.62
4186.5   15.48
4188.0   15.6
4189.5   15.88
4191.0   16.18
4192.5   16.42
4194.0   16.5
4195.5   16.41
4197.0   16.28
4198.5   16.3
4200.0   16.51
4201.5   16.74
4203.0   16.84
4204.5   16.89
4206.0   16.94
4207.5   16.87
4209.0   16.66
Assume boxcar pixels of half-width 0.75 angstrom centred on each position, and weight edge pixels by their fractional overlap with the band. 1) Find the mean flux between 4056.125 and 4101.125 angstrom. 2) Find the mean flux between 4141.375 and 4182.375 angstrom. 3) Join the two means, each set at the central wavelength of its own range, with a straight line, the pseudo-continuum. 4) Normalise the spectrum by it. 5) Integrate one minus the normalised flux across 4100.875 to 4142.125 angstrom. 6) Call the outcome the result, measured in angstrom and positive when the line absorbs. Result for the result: 2.3 angstrom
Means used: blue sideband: 15.5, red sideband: 16.4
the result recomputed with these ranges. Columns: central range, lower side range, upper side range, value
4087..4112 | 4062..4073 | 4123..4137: 5.2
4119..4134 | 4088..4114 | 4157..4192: -1.9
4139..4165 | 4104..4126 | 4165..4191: -1.9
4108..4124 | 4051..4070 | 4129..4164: 1.8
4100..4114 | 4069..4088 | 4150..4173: 2.9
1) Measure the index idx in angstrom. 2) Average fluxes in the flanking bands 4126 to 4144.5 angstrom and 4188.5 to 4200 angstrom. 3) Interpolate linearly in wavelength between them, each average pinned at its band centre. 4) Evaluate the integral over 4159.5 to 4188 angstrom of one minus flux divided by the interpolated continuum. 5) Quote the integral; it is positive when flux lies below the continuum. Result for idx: 0.3 angstrom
